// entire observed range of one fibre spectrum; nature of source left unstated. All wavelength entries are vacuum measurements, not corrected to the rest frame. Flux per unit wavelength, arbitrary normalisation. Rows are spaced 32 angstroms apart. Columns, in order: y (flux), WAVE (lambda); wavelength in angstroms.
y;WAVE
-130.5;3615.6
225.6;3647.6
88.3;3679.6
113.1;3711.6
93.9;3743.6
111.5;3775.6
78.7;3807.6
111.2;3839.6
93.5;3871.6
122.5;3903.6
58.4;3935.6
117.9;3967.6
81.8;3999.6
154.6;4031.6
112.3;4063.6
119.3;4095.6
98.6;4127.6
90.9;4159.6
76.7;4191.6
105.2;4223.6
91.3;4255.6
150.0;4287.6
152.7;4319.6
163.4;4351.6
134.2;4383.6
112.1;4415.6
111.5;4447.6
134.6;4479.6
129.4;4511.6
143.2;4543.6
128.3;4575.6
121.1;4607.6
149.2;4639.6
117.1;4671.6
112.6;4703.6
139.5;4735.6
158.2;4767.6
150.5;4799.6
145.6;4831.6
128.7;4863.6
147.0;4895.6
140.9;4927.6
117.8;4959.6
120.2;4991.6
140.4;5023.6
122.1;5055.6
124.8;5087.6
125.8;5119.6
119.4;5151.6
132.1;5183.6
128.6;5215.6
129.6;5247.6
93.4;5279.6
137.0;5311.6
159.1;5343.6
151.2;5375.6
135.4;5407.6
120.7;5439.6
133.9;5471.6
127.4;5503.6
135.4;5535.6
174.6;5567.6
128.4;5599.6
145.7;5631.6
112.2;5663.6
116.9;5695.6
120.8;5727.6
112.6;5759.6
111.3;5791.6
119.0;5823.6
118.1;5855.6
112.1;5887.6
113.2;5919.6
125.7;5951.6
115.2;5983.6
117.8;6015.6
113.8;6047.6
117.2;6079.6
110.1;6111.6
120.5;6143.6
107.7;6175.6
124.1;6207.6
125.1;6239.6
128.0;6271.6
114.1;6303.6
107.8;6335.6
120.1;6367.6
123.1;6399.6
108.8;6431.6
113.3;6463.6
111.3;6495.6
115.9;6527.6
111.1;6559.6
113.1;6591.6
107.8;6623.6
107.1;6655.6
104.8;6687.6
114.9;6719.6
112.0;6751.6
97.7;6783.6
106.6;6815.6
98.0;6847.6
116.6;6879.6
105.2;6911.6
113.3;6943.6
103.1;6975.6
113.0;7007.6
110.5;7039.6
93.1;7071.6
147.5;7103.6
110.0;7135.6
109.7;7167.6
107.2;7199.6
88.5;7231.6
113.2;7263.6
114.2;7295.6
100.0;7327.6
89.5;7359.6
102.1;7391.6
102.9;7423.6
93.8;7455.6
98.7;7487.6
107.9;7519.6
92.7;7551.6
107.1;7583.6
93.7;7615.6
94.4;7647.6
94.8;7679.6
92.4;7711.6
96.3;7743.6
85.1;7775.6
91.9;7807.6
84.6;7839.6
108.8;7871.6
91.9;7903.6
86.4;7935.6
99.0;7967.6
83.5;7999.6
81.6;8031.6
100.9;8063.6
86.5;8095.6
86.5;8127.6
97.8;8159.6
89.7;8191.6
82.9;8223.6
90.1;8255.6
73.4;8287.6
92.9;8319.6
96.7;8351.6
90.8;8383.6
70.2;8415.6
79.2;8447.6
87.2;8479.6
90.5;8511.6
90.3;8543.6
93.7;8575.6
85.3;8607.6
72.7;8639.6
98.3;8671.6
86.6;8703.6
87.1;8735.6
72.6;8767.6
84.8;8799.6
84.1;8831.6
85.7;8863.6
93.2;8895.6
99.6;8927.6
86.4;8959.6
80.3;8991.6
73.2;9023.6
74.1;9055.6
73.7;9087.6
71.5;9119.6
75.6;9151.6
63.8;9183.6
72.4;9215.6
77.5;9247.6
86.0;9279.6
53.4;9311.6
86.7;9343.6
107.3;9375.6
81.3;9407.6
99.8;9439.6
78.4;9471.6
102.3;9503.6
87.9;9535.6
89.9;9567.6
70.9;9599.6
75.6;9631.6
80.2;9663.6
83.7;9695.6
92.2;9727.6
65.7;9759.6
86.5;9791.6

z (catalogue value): 0.082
